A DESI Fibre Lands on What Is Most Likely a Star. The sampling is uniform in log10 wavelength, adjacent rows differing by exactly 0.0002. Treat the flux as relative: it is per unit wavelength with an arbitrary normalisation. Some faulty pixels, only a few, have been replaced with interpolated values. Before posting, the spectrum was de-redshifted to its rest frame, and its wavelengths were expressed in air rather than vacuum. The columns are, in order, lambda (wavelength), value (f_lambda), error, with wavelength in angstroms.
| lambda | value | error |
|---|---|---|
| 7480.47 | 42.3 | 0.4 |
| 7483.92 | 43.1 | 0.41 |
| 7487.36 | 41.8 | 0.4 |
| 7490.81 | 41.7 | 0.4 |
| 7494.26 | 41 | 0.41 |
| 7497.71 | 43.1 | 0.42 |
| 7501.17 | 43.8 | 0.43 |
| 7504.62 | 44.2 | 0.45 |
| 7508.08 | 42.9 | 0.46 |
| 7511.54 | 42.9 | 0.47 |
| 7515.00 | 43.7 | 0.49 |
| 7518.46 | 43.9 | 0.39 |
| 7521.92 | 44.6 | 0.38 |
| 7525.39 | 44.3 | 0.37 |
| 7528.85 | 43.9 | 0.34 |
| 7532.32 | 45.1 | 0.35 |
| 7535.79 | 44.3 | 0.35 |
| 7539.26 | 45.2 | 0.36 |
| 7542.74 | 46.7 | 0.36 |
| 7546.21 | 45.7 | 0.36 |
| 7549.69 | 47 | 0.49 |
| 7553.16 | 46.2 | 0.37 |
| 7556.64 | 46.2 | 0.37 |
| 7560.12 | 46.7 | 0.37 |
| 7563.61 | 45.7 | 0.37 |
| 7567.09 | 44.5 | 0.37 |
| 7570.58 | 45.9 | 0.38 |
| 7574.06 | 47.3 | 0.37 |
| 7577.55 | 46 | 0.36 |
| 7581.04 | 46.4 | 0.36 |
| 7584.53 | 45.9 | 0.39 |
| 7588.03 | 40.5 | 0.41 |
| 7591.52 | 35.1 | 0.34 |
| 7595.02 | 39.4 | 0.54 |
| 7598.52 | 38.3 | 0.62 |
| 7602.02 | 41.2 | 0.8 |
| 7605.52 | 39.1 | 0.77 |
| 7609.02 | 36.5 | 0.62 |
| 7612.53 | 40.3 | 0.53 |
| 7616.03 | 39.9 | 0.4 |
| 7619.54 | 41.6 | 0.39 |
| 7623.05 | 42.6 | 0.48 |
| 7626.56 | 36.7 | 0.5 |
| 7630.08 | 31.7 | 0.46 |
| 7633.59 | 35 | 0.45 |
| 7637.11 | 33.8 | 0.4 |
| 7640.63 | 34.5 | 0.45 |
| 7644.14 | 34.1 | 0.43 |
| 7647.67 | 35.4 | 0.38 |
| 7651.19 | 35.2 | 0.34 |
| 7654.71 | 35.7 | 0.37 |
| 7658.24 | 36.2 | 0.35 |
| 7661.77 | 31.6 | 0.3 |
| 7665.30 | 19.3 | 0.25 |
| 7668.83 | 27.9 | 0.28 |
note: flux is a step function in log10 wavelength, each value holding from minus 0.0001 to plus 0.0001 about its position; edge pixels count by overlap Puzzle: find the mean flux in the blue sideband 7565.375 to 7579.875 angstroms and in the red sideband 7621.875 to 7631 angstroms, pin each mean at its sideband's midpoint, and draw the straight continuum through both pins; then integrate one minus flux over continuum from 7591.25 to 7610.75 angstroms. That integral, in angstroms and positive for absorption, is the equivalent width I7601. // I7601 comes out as 1.31 angstroms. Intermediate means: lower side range 46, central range 38.5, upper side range 37.1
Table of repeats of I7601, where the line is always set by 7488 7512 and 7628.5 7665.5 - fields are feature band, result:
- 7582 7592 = -1.2 angstroms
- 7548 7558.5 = -1.9 angstroms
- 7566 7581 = -3.1 angstroms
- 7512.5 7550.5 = -3.8 angstroms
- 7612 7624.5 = -2.1 angstroms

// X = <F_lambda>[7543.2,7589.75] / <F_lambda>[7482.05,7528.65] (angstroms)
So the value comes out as 1.06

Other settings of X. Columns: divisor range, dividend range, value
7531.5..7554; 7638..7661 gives 0.76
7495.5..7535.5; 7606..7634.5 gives 0.87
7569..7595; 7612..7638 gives 0.87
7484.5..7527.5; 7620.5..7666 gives 0.80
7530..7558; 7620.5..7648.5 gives 0.78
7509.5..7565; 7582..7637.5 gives 0.86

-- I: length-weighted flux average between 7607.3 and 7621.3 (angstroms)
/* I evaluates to 39.6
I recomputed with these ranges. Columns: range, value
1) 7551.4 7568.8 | 45.9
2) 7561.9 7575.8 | 45.9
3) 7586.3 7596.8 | 38.3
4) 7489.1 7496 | 41.4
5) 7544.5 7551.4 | 46.3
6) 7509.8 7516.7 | 43.3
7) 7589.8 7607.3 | 38.6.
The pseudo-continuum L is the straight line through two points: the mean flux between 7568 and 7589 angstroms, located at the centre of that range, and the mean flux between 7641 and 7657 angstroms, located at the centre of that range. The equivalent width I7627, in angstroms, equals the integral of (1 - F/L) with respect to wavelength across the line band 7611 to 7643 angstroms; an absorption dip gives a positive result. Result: 0.9 angstroms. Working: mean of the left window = 45.5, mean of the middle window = 37.3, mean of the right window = 35.1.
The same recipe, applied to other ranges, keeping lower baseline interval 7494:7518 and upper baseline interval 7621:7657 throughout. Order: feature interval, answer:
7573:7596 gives -2.5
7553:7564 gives -1.7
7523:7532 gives -0.5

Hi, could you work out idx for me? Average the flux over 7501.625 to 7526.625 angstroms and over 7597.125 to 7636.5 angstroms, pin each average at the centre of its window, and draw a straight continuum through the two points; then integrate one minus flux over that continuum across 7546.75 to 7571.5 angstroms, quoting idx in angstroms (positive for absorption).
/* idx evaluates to -2.8 angstroms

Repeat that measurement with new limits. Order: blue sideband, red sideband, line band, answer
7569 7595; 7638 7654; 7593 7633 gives 0.6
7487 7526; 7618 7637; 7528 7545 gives -1.4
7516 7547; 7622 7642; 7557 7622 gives -4.7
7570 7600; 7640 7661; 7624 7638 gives 0.9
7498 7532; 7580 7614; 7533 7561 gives -2.4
